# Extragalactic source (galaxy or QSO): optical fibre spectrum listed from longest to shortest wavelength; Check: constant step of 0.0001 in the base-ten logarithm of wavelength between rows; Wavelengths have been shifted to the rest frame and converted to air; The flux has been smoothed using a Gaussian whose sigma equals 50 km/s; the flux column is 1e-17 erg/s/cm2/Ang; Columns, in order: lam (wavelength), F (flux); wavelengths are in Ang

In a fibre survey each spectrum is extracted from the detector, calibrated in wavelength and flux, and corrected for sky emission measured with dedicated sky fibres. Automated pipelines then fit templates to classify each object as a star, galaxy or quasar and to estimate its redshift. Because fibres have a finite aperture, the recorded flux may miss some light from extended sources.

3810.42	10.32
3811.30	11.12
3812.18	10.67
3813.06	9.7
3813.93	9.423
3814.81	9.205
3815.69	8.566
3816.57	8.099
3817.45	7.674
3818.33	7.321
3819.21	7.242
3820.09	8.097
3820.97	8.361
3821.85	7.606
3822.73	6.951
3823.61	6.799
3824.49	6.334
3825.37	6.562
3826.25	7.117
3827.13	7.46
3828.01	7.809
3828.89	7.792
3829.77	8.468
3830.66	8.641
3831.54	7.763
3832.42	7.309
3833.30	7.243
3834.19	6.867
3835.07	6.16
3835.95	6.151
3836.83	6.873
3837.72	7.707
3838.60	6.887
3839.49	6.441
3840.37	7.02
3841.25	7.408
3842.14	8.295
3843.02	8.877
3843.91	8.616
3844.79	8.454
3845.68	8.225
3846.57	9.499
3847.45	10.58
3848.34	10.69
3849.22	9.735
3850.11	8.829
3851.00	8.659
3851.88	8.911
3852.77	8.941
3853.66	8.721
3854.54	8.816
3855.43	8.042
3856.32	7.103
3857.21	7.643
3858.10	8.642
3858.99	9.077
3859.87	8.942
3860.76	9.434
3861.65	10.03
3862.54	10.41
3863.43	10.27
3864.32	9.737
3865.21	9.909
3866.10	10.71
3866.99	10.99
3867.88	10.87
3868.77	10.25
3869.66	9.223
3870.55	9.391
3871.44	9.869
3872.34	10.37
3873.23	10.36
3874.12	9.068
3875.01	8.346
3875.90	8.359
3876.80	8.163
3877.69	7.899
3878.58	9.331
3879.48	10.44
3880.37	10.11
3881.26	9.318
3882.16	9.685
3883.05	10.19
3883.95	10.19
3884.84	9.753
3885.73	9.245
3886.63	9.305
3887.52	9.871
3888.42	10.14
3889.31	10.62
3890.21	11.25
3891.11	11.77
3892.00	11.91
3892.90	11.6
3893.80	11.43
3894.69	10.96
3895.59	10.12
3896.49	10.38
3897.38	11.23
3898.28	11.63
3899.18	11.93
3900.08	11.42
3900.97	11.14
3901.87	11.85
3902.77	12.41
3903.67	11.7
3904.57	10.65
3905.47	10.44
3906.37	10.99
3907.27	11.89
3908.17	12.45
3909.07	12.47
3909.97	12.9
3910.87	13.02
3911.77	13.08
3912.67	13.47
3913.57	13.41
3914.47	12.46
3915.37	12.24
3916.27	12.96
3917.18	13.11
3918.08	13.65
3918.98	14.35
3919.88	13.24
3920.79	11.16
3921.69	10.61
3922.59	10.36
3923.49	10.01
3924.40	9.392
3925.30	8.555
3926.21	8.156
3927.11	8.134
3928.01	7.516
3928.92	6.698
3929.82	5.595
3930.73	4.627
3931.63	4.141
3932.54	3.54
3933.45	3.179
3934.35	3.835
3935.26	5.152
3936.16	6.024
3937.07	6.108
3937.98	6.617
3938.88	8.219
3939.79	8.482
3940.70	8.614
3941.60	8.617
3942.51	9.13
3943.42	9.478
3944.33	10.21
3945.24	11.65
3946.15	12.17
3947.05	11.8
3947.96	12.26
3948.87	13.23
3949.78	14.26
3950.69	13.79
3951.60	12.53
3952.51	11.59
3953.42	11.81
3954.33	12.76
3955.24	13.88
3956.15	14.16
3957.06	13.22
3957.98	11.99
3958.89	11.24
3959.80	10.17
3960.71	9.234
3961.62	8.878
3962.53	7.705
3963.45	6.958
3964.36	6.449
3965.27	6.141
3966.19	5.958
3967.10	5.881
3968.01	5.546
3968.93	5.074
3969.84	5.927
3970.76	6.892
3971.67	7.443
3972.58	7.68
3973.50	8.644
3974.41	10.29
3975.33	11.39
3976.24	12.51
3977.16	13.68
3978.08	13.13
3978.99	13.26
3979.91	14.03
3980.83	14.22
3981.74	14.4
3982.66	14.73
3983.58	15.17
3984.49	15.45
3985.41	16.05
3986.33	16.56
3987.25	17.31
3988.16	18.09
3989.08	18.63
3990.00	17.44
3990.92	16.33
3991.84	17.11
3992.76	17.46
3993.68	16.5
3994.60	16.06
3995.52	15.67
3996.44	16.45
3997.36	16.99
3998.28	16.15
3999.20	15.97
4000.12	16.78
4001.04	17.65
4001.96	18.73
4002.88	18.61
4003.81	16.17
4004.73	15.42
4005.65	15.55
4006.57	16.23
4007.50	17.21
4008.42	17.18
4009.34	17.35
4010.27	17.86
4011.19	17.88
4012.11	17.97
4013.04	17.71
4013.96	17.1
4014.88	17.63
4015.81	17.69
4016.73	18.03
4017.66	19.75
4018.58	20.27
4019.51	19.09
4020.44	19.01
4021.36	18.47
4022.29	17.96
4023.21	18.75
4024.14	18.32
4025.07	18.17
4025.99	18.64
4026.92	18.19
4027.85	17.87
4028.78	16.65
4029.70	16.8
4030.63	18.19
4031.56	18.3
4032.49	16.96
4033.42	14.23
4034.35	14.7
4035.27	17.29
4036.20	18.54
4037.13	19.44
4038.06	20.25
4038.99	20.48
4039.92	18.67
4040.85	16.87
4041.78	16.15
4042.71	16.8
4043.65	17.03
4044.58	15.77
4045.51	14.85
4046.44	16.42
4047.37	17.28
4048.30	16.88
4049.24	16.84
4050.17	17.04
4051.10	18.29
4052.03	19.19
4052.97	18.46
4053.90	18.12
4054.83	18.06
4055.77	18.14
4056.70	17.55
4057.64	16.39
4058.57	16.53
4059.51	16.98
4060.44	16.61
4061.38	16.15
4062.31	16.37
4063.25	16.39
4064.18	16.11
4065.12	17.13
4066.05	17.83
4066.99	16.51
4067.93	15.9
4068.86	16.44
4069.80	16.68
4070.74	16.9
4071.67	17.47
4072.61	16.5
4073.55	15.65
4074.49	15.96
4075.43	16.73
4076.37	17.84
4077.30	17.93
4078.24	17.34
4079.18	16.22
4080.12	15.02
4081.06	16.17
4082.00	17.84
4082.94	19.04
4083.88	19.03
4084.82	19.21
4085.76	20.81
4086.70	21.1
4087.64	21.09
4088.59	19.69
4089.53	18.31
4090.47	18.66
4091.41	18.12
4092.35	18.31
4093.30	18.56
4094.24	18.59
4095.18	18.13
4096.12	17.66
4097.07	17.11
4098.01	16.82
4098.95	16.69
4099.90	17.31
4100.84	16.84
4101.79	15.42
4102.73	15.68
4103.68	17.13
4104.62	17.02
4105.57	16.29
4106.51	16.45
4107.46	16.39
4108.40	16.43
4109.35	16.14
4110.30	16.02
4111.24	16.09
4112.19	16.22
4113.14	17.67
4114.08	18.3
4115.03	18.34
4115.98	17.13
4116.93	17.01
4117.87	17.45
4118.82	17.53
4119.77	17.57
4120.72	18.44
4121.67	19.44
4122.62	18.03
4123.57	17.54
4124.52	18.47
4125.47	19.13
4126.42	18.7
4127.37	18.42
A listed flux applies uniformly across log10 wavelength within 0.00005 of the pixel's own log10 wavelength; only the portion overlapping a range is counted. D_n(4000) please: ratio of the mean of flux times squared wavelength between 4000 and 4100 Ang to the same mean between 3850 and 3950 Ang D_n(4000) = 1.9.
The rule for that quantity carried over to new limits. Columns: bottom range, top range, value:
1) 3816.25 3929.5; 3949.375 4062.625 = 1.70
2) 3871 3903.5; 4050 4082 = 1.80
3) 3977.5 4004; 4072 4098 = 1.16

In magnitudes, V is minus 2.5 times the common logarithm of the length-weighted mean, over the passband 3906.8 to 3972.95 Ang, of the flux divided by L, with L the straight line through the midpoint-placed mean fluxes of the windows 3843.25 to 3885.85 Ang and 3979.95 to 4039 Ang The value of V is 0.346 mag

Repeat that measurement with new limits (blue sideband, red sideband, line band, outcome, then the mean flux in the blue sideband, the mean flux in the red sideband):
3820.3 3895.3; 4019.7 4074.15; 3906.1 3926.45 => -0.04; 8.93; 17.3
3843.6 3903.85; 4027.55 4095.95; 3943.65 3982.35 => 0.26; 9.89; 17.5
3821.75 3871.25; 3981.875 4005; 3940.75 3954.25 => 0.22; 8.45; 16.7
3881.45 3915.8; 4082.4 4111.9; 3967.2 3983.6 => 0.30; 11.3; 17.7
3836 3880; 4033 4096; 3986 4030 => -0.16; 8.98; 17.5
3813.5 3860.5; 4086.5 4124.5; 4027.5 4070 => -0.11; 8.02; 17.5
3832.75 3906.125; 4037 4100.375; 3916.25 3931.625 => 0.21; 9.52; 17.5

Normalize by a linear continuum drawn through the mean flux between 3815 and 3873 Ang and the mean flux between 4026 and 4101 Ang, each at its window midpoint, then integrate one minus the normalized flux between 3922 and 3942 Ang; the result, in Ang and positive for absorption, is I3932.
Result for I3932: 8.5 Ang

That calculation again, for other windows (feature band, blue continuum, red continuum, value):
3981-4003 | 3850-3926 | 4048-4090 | -3.2 Ang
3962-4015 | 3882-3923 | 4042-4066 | 3.0 Ang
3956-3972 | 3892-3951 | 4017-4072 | 5.7 Ang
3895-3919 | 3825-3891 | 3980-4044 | -1.1 Ang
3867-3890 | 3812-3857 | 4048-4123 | 0.0 Ang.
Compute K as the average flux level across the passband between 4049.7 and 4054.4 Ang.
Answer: 18.2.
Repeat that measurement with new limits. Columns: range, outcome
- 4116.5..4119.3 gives 17.4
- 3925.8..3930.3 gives 7.2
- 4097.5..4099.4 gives 16.8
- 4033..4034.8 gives 14.5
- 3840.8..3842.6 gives 7.88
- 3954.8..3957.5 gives 13.8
